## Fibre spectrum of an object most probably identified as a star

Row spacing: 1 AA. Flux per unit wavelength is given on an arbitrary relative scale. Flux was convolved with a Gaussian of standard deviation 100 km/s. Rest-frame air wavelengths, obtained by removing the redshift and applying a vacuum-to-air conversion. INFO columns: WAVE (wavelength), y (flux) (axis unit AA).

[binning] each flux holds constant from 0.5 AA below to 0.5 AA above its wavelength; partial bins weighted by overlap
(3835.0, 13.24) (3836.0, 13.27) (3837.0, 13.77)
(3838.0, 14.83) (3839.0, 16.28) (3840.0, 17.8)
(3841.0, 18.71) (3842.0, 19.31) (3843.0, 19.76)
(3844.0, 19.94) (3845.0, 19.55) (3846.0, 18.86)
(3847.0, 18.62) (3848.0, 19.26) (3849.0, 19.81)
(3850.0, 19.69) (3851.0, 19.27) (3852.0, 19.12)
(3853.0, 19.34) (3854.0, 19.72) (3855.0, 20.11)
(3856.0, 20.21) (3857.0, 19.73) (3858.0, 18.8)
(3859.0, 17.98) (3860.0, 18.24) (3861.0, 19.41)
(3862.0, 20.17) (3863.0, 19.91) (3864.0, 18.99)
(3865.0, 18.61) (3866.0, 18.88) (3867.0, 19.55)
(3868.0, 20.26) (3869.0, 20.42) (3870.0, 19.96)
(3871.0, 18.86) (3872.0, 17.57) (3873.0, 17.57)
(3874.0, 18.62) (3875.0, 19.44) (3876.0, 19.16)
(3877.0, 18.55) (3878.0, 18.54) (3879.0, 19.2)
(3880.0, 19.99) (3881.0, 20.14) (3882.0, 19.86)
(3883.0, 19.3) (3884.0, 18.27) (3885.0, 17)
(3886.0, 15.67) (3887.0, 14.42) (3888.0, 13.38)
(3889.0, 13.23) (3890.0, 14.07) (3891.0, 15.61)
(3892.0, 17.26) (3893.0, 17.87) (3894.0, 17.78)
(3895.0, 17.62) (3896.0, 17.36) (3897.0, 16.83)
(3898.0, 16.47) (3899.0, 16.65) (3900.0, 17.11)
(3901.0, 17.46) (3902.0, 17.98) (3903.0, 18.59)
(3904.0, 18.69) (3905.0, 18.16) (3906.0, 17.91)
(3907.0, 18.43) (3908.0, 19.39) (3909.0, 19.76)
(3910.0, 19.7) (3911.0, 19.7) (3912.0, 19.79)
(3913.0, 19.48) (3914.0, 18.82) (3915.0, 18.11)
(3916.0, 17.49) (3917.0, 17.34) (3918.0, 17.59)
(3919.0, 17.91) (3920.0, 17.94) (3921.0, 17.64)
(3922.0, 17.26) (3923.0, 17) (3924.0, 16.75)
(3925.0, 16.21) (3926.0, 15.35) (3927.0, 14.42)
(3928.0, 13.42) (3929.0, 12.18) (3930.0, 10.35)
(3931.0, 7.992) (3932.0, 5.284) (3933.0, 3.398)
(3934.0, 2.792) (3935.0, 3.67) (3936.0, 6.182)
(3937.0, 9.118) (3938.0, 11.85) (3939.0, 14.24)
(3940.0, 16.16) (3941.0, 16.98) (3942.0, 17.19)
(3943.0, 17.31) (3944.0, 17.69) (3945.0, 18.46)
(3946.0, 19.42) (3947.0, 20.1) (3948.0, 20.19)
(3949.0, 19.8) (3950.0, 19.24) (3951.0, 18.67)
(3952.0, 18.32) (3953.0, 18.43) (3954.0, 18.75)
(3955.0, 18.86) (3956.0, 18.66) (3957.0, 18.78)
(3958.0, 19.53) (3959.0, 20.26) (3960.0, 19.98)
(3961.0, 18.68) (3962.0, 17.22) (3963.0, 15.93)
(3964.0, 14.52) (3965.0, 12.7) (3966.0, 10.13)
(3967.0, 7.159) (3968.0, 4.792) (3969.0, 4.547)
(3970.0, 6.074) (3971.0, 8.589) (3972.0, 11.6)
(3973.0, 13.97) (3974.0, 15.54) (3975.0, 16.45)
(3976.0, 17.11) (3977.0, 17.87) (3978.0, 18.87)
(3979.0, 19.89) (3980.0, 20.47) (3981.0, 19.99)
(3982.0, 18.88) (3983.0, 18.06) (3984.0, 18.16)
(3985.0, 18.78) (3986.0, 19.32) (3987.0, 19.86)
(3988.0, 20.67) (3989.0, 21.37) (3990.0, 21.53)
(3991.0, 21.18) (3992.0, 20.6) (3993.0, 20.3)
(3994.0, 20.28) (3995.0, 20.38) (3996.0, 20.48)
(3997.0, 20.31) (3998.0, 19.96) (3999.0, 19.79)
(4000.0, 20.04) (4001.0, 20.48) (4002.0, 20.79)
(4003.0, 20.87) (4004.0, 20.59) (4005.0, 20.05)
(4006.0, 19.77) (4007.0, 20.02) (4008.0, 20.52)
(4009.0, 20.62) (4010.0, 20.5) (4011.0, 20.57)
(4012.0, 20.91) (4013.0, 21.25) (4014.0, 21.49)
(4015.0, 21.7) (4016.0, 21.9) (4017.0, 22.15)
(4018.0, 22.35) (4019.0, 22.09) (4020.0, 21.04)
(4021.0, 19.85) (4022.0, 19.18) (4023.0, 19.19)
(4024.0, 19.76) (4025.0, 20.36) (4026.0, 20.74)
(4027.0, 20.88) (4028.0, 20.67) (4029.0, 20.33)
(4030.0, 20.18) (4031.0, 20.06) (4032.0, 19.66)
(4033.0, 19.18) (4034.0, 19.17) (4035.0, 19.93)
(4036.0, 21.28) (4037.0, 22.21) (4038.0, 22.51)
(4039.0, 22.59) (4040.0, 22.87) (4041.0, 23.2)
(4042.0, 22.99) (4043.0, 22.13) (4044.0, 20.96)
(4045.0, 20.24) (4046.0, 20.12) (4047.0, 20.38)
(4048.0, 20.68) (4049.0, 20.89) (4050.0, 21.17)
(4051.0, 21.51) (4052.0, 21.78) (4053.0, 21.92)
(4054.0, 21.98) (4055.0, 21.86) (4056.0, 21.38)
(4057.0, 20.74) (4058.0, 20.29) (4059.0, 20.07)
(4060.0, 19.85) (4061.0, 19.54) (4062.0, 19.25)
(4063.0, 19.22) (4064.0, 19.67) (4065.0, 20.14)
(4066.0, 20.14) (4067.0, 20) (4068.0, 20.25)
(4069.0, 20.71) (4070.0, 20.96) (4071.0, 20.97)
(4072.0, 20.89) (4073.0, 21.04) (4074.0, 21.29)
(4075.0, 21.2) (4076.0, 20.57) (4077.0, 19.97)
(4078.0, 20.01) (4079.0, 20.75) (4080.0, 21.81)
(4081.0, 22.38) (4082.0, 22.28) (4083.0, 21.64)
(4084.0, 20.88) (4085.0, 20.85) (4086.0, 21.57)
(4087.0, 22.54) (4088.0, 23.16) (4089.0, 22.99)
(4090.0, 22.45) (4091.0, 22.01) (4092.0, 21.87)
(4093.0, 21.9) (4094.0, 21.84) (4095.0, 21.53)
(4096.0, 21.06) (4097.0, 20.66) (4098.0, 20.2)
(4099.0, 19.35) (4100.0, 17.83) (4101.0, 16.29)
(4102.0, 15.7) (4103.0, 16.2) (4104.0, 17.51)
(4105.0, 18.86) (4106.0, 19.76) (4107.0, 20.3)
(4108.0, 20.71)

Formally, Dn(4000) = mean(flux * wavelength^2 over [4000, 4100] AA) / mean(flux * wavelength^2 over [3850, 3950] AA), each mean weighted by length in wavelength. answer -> 1.3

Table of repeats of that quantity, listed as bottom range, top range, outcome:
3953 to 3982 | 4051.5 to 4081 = 1.41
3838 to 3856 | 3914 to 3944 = 0.74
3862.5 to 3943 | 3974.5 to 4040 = 1.30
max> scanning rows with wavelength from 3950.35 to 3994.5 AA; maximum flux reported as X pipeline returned 21.53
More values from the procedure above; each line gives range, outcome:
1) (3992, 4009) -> 20.87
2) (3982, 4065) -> 23.2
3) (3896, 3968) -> 20.26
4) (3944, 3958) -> 20.19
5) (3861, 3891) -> 20.42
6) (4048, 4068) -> 21.98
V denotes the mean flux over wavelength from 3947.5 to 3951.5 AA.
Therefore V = 19.5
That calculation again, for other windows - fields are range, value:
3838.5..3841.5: 17.6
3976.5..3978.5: 18.4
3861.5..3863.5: 20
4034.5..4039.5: 21.7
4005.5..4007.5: 19.9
